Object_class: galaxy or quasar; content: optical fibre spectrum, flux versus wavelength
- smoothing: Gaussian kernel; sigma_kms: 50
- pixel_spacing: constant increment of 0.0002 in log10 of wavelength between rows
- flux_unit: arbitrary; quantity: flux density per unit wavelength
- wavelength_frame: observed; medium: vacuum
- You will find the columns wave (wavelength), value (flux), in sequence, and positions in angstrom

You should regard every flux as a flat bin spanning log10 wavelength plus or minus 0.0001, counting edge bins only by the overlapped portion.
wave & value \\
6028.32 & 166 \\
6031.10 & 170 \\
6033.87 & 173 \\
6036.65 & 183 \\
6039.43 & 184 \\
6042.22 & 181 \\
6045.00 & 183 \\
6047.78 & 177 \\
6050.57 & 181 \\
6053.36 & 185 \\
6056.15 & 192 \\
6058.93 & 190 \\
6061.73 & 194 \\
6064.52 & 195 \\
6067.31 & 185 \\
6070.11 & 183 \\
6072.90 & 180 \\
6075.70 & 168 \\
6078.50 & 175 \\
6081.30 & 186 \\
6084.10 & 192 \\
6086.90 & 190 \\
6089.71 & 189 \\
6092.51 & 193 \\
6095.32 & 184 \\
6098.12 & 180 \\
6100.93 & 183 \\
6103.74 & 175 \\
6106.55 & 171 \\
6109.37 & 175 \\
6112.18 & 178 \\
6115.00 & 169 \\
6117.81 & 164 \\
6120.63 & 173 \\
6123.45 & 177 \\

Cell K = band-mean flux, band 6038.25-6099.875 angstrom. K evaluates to 185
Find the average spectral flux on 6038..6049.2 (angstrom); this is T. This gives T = 181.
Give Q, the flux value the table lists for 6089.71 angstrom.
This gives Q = 189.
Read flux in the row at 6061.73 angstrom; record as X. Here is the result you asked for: 194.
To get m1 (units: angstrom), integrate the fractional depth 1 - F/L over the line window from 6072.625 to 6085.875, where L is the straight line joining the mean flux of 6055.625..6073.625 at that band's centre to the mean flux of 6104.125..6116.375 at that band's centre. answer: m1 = 0.2 angstrom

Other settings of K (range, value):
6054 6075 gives 188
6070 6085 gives 180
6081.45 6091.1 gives 190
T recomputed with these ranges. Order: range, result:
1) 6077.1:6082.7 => 181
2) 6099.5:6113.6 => 176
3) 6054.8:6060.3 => 191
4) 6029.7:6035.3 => 172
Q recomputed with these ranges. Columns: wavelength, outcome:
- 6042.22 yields 181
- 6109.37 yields 175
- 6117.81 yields 164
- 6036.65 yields 183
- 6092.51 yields 193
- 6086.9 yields 190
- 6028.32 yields 166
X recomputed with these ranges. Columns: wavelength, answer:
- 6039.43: 184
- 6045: 183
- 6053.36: 185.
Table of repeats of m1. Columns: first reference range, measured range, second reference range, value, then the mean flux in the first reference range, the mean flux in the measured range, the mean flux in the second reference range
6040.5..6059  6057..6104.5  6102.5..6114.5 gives -1.7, 184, 185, 174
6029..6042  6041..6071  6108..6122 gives -1.8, 177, 186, 172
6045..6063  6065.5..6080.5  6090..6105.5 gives 0.5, 186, 179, 183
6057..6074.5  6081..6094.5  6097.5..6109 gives -0.7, 188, 190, 177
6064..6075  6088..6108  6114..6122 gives -0.8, 184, 182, 169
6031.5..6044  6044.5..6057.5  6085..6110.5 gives -0.2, 180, 184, 182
